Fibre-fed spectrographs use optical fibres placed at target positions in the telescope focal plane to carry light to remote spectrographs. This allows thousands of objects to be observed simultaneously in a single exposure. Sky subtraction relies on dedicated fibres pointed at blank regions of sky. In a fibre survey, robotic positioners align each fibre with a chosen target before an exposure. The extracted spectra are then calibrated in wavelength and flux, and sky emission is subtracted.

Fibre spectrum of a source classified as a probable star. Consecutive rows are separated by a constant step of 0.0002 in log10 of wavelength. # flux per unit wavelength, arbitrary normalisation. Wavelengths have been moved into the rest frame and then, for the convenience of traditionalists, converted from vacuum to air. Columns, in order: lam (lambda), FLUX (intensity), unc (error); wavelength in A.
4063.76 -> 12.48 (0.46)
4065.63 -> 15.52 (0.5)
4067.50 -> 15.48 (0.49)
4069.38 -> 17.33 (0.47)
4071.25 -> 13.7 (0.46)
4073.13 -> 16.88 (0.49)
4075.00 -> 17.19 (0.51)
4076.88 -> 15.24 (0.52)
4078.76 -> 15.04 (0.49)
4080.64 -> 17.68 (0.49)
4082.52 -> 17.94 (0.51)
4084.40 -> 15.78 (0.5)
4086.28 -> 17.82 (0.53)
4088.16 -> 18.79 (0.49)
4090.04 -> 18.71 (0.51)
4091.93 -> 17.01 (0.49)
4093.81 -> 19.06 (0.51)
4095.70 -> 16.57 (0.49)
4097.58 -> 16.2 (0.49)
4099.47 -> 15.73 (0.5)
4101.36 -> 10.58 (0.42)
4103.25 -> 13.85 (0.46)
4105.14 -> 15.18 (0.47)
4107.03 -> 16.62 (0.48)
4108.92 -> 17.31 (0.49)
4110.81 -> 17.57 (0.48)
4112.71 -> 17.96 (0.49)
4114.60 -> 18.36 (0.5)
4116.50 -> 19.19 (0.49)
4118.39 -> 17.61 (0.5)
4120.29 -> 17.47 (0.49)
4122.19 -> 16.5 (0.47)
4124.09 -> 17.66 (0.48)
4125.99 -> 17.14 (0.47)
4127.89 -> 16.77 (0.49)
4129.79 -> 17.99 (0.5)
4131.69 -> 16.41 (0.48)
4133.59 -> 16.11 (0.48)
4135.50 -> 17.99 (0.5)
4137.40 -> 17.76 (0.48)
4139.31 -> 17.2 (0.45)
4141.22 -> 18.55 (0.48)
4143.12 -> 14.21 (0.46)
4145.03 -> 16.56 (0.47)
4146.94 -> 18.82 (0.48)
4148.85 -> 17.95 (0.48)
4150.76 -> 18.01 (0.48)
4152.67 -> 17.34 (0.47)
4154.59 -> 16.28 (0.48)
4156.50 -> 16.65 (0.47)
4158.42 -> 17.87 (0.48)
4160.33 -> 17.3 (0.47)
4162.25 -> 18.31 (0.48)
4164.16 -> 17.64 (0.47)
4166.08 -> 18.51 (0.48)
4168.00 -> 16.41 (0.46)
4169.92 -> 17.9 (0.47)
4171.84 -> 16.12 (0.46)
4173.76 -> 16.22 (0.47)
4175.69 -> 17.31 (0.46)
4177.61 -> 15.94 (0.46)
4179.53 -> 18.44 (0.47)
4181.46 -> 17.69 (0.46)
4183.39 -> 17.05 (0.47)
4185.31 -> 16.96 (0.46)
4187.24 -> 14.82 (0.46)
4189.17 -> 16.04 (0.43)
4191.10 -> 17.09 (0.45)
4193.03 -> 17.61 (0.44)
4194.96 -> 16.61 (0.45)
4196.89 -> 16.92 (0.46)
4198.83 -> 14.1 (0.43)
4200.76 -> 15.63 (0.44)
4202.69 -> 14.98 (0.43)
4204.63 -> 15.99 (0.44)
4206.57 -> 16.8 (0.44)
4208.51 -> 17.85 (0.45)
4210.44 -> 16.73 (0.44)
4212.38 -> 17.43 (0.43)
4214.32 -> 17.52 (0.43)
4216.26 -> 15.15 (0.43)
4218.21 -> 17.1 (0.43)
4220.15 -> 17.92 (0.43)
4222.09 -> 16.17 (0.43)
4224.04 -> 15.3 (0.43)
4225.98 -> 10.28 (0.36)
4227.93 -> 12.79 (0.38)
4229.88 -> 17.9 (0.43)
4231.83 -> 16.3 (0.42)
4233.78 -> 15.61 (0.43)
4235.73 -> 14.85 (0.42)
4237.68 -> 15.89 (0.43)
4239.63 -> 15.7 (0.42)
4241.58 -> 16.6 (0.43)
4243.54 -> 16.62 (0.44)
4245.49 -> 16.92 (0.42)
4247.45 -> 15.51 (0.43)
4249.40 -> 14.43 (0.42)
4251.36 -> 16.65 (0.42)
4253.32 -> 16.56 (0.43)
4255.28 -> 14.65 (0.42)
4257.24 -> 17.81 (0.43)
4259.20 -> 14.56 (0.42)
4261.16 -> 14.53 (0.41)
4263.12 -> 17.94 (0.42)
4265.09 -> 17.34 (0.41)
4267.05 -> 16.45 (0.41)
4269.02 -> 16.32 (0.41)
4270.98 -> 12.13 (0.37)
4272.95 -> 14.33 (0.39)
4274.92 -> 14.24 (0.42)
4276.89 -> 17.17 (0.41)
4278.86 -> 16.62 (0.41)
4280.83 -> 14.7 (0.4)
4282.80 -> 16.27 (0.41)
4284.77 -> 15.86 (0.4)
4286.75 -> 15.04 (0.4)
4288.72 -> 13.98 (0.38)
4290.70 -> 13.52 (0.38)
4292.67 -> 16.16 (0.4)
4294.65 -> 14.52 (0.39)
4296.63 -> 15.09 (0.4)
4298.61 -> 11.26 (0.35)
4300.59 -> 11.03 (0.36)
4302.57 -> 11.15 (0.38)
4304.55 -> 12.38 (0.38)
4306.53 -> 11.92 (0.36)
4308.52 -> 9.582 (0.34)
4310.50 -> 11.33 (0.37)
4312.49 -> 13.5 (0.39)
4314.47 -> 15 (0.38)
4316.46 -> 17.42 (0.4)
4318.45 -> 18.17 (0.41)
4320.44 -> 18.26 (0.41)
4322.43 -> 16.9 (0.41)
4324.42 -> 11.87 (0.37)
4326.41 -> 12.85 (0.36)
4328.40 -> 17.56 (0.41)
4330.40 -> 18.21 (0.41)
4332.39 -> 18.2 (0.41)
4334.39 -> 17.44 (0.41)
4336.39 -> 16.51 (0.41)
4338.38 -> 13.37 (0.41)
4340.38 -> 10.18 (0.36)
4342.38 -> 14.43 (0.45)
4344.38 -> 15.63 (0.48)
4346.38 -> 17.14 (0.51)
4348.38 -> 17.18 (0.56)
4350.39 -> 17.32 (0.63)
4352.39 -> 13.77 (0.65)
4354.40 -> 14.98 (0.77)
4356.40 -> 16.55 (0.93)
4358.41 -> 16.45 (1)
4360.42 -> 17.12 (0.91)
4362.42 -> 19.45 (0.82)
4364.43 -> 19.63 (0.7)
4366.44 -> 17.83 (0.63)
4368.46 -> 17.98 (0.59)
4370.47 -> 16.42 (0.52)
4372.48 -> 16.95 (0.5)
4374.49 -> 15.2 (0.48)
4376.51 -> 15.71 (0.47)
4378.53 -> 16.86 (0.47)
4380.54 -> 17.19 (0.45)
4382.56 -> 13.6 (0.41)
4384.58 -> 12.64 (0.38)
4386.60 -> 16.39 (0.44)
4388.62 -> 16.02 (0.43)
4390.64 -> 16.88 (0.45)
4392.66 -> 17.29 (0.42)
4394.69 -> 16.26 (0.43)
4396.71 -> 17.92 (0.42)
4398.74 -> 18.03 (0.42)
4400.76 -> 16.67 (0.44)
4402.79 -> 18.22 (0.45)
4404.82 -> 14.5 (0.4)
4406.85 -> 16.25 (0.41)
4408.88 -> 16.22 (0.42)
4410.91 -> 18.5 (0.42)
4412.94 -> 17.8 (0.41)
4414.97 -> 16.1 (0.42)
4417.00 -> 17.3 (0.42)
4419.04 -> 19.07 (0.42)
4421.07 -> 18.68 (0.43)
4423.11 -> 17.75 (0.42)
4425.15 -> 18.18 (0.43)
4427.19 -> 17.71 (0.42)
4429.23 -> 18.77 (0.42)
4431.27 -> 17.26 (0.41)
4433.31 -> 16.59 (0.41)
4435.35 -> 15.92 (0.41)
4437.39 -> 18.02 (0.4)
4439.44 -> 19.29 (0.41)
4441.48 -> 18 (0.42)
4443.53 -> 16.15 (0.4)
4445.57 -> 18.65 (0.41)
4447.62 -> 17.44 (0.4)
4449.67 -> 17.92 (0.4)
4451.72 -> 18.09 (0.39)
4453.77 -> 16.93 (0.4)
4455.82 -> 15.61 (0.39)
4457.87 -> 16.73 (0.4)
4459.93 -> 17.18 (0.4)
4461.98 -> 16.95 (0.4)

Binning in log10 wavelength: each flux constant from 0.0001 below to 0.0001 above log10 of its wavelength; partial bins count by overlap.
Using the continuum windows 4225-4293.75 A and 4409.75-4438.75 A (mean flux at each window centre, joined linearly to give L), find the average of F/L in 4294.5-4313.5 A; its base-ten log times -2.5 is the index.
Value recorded 0.31 mag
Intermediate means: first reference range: 15.5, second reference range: 17.7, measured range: 12.1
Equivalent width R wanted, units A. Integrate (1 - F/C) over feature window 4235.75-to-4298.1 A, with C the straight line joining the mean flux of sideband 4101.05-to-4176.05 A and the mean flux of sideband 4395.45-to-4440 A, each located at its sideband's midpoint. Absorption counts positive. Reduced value 6.1 A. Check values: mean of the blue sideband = 17.1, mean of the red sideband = 17.5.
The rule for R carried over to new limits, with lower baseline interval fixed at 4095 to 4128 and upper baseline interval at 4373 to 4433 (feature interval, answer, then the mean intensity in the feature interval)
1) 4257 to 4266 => 0.2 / 16.3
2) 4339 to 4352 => 1.3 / 15.2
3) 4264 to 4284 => 1.4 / 15.6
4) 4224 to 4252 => 2.1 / 15.4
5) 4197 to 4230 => 1.7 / 15.8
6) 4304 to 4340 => 3.9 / 15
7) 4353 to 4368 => -0.5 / 17.3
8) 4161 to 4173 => -0.6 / 17.5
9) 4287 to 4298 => 1.4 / 14.6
